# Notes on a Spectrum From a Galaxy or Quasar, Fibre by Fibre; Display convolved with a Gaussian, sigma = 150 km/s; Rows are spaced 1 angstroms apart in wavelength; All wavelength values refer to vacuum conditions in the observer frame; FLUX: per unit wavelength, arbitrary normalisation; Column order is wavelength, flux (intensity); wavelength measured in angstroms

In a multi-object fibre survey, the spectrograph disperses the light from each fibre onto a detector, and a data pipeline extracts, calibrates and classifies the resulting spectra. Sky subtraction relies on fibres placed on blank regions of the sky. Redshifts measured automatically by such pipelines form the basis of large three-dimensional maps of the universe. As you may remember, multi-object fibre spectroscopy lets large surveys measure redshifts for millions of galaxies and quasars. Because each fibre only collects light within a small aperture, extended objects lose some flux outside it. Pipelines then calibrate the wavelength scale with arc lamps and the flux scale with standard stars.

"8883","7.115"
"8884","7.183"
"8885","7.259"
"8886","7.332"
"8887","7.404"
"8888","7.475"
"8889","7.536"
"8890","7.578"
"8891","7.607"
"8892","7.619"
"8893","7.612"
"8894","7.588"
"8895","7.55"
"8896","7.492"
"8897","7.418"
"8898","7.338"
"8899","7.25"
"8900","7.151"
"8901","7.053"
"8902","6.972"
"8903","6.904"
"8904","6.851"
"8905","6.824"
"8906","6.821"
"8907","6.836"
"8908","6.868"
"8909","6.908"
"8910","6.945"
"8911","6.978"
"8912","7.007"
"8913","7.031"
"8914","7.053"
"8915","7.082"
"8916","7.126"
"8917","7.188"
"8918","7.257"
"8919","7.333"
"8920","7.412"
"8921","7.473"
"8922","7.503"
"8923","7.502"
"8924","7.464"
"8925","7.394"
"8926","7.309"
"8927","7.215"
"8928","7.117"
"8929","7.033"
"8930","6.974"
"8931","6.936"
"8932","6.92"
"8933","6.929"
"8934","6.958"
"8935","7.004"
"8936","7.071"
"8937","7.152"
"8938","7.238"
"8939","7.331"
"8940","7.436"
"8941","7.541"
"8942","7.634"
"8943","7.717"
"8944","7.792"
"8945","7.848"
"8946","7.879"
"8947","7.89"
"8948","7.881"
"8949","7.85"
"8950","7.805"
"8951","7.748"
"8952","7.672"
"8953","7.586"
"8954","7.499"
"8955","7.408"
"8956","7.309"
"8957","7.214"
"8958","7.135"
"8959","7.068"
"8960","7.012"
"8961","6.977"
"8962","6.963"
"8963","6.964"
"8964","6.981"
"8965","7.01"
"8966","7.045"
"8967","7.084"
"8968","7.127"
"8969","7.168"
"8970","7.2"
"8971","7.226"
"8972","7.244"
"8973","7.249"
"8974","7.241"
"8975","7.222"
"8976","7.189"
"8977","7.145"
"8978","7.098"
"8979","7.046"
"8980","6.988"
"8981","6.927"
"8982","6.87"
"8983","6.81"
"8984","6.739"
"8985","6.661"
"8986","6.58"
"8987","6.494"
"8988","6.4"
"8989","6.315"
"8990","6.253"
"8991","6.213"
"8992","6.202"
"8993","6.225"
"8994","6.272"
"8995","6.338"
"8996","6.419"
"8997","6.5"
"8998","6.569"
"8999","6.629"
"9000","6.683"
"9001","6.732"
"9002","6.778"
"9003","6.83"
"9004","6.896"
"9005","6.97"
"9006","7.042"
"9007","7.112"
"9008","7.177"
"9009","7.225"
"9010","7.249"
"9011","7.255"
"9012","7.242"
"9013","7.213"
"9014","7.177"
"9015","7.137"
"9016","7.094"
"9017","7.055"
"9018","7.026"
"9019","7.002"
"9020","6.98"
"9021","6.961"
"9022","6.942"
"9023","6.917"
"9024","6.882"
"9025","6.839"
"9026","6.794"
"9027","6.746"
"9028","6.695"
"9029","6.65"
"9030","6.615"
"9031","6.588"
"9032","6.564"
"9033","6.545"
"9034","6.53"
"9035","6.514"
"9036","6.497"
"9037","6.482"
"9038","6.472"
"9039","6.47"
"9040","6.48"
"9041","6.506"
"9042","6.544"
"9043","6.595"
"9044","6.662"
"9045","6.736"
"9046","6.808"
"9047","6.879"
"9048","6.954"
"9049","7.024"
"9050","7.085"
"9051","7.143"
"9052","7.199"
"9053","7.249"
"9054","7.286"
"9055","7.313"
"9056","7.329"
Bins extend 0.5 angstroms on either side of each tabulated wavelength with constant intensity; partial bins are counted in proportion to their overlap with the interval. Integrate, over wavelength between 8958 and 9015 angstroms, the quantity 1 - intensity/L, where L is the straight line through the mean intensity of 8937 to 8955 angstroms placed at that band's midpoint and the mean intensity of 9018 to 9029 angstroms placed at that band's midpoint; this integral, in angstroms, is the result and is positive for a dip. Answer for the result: 2.8 angstroms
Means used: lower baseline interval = 7.65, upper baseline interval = 6.87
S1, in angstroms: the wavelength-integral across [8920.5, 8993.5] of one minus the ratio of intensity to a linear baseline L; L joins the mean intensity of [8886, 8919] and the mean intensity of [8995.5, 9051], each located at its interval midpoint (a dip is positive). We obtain -1.28 angstroms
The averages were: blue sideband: 7.2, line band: 7.15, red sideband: 6.82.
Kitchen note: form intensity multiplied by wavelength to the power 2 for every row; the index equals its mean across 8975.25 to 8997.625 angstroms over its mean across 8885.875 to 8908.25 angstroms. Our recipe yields 0.93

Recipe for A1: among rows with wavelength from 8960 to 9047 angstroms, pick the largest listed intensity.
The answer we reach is 7.255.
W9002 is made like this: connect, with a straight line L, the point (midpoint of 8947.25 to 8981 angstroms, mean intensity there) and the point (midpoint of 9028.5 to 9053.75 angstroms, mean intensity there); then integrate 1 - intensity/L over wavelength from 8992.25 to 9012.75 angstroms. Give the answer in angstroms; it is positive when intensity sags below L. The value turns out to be 0.5 angstroms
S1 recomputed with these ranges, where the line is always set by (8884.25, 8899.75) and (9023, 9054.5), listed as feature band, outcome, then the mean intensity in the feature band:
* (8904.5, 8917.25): 0.7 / 6.97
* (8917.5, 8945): -0.1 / 7.29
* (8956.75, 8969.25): 0.1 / 7.05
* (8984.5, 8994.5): 0.9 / 6.36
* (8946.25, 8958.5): -0.7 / 7.59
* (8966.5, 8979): -0.2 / 7.18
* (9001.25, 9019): -0.5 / 7.08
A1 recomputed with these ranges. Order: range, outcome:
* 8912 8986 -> 7.89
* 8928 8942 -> 7.634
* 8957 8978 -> 7.249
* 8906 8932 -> 7.503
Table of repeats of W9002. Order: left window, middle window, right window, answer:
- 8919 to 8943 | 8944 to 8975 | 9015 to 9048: -1.1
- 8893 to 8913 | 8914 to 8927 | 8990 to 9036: -0.5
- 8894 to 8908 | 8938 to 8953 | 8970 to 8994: -1.6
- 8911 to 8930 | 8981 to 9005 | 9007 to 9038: 1.5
